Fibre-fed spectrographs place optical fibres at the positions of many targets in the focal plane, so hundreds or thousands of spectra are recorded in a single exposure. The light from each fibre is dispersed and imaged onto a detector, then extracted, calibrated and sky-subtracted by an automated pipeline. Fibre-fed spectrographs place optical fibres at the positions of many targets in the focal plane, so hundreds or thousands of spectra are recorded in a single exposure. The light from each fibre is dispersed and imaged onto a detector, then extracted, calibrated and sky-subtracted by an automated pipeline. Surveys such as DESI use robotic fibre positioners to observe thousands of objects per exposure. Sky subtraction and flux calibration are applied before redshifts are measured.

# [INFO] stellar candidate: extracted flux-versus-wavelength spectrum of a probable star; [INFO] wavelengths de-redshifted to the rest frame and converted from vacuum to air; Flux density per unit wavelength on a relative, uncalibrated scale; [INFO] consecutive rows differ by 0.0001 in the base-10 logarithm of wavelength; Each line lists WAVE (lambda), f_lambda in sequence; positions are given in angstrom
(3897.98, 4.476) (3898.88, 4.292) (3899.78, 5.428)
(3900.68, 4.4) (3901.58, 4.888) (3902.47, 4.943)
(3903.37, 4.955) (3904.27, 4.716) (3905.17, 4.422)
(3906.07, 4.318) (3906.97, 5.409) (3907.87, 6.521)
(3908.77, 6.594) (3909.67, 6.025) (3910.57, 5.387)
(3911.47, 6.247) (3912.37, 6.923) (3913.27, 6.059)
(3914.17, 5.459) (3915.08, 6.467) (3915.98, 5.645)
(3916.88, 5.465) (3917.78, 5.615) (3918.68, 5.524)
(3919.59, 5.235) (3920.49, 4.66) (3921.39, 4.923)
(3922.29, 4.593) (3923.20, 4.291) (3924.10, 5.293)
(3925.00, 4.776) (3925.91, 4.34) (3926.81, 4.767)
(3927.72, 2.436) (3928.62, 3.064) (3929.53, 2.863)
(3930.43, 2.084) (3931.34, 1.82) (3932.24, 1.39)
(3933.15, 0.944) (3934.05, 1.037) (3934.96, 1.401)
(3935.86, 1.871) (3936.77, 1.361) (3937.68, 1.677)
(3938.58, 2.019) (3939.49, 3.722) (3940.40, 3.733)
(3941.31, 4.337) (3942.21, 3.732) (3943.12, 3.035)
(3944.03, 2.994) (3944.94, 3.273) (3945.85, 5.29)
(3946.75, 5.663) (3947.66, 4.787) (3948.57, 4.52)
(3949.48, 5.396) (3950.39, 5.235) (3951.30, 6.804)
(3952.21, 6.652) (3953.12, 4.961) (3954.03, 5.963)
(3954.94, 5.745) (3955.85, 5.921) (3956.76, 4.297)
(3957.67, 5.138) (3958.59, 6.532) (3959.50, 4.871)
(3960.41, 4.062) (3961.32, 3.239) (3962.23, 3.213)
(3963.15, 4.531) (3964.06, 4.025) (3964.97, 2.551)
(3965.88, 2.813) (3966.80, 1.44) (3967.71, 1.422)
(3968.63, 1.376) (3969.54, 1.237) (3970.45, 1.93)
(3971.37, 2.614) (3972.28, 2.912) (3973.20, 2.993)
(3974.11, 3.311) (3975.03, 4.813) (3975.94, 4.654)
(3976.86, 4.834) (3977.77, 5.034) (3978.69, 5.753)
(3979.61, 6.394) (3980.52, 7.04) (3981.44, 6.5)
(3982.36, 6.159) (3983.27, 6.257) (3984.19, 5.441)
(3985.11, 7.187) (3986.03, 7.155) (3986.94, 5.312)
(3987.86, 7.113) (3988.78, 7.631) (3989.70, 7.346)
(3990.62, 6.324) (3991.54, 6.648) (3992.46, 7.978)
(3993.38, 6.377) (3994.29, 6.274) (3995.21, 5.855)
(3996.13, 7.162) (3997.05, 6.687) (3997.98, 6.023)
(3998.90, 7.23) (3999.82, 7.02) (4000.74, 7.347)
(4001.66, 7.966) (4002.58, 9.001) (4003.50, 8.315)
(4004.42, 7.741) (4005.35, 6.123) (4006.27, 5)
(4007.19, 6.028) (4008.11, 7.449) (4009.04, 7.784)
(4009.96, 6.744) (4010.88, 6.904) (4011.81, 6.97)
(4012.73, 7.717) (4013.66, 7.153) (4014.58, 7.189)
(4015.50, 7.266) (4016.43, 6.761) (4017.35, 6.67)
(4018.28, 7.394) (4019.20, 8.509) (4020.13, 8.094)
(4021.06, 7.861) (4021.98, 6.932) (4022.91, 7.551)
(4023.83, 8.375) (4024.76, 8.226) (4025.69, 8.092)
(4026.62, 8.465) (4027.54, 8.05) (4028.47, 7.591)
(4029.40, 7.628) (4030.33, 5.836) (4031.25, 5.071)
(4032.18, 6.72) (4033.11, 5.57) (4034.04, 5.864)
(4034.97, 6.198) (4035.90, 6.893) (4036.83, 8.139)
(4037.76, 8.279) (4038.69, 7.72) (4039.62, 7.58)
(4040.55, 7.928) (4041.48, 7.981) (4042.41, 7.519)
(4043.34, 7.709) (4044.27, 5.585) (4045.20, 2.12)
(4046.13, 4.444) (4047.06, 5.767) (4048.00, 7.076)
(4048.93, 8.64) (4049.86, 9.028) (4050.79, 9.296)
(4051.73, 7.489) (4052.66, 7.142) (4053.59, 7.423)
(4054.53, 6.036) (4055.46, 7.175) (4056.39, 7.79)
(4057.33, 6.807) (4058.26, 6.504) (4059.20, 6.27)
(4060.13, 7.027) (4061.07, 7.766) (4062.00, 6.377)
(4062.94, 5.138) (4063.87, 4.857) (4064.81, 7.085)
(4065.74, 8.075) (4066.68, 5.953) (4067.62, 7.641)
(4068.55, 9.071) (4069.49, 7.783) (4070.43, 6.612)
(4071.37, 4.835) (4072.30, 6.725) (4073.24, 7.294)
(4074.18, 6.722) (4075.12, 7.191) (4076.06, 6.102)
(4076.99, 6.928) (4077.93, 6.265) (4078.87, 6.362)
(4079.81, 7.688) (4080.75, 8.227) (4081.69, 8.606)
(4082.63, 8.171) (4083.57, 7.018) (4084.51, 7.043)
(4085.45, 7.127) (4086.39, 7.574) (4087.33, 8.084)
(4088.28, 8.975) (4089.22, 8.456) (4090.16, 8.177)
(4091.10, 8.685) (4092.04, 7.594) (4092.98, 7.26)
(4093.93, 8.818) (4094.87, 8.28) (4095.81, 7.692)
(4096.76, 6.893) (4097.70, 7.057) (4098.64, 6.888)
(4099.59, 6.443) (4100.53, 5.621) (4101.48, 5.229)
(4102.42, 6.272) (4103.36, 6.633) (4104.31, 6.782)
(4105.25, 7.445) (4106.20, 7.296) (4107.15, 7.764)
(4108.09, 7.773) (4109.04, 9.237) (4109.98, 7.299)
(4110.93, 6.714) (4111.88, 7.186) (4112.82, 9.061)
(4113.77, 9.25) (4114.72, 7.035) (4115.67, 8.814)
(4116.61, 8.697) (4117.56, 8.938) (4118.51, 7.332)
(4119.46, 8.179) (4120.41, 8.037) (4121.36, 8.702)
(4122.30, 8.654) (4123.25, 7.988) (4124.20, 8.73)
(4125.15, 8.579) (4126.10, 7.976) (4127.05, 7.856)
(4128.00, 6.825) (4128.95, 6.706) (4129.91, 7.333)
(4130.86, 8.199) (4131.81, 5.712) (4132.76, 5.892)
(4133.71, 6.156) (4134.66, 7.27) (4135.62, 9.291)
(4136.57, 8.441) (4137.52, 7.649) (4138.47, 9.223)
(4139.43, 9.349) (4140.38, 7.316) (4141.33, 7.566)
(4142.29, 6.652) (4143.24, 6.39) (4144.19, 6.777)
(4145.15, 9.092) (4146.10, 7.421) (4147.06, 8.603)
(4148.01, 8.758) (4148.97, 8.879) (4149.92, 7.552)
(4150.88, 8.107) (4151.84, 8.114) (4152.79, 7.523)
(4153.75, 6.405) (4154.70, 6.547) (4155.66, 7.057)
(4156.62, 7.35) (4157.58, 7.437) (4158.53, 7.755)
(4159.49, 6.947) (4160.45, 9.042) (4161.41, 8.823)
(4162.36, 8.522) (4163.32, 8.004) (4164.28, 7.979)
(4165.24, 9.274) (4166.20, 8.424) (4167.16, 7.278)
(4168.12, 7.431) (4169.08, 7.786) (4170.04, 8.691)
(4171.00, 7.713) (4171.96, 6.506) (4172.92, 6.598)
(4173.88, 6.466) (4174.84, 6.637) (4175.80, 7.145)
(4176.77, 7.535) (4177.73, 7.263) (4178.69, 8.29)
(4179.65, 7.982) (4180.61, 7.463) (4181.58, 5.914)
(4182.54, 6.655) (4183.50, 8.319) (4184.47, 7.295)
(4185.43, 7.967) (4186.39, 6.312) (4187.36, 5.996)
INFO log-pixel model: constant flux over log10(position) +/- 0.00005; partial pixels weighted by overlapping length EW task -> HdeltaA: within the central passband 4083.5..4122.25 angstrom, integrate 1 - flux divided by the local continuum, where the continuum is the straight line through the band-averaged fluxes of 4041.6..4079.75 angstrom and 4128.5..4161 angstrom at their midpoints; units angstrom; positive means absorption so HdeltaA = -2.4 angstrom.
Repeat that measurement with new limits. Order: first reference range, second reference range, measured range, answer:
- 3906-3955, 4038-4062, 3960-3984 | 6.4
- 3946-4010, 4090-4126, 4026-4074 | -1.6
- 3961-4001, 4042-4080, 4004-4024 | -4.7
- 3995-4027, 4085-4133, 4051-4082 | 2.3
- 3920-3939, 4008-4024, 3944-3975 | 1.8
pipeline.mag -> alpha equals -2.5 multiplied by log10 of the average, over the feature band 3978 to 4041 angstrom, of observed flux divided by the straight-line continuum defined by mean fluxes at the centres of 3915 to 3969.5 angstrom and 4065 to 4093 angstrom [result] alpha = -0.25 mag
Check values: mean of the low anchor 3.91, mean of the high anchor 7.41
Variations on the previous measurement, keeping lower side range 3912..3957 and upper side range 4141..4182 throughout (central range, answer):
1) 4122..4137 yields -0.07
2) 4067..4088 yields -0.14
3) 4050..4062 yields -0.20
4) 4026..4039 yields -0.23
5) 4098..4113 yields -0.04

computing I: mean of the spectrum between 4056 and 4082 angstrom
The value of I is 6.9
